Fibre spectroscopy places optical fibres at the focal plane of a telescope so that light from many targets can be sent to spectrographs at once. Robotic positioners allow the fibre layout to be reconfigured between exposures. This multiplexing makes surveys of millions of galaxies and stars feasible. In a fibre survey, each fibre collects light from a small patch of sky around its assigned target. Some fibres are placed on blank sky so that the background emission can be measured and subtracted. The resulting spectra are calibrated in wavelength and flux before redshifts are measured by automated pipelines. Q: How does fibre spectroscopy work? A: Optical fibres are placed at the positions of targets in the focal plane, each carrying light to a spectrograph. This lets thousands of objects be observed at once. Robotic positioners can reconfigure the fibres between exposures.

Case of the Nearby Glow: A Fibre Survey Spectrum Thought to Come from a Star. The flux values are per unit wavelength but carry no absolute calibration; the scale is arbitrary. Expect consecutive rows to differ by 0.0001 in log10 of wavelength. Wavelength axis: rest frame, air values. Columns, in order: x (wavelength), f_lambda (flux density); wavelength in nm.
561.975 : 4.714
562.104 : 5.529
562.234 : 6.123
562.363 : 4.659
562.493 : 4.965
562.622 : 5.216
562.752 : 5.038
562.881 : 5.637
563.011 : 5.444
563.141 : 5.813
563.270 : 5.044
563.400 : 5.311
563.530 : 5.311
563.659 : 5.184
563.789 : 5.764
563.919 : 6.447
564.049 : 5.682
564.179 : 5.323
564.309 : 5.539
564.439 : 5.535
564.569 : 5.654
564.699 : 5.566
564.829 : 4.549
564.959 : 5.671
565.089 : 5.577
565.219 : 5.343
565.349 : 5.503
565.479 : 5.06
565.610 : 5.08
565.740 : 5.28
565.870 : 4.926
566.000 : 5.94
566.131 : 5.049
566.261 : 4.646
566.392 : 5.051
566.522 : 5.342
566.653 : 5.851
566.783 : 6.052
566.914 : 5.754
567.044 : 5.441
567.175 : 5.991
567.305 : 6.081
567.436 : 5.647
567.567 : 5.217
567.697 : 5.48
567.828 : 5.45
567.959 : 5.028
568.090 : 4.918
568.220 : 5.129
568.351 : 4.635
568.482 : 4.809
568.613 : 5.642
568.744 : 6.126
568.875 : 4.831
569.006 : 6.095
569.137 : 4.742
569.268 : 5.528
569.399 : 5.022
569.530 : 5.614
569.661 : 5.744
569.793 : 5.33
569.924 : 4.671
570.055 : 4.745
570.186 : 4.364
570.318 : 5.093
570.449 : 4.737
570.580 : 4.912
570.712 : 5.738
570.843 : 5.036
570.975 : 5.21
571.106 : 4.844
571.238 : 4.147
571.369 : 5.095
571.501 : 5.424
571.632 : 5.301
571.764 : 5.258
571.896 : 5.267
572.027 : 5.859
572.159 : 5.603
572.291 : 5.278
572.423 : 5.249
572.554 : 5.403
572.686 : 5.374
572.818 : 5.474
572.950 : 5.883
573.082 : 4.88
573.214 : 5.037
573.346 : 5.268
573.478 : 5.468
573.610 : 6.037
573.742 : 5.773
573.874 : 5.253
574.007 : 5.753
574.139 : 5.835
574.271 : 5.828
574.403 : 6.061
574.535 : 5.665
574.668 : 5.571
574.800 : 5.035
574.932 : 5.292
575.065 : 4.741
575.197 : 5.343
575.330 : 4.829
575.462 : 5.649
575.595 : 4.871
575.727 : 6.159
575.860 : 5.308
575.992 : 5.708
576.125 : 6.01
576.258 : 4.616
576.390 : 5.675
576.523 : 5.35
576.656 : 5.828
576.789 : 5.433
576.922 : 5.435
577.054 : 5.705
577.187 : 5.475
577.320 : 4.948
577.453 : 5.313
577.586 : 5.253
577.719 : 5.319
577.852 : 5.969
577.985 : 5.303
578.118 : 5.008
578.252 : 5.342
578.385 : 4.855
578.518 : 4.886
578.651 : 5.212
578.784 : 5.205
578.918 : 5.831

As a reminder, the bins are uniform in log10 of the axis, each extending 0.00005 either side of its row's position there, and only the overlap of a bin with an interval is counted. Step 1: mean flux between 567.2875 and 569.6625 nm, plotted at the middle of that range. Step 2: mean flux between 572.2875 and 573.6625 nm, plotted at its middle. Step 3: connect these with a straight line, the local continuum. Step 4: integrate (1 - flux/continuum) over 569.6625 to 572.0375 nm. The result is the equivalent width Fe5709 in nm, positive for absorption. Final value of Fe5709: 0.14 nm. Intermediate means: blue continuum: 5.33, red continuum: 5.4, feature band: 5.06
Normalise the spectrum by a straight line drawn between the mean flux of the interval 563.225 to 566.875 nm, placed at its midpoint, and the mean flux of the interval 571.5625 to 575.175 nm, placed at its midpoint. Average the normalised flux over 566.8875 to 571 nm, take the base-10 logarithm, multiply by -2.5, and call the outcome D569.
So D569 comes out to 0.03 mag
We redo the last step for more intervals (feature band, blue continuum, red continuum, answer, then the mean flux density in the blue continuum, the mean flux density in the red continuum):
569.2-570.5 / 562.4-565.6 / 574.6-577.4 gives 0.06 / 5.41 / 5.38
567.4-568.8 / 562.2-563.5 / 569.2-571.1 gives -0.02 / 5.31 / 5.12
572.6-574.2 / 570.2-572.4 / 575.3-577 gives -0.04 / 5.16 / 5.47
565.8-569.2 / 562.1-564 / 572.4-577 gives 0.01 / 5.43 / 5.46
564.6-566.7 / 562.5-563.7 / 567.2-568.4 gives 0.01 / 5.32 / 5.32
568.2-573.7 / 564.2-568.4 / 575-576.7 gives 0.03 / 5.38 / 5.39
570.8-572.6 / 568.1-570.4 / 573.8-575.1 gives 0.03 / 5.17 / 5.52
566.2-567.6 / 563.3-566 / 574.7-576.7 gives -0.03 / 5.42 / 5.36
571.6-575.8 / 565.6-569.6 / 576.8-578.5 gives -0.02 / 5.37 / 5.32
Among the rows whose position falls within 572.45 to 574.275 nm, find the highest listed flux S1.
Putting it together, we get 6.037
